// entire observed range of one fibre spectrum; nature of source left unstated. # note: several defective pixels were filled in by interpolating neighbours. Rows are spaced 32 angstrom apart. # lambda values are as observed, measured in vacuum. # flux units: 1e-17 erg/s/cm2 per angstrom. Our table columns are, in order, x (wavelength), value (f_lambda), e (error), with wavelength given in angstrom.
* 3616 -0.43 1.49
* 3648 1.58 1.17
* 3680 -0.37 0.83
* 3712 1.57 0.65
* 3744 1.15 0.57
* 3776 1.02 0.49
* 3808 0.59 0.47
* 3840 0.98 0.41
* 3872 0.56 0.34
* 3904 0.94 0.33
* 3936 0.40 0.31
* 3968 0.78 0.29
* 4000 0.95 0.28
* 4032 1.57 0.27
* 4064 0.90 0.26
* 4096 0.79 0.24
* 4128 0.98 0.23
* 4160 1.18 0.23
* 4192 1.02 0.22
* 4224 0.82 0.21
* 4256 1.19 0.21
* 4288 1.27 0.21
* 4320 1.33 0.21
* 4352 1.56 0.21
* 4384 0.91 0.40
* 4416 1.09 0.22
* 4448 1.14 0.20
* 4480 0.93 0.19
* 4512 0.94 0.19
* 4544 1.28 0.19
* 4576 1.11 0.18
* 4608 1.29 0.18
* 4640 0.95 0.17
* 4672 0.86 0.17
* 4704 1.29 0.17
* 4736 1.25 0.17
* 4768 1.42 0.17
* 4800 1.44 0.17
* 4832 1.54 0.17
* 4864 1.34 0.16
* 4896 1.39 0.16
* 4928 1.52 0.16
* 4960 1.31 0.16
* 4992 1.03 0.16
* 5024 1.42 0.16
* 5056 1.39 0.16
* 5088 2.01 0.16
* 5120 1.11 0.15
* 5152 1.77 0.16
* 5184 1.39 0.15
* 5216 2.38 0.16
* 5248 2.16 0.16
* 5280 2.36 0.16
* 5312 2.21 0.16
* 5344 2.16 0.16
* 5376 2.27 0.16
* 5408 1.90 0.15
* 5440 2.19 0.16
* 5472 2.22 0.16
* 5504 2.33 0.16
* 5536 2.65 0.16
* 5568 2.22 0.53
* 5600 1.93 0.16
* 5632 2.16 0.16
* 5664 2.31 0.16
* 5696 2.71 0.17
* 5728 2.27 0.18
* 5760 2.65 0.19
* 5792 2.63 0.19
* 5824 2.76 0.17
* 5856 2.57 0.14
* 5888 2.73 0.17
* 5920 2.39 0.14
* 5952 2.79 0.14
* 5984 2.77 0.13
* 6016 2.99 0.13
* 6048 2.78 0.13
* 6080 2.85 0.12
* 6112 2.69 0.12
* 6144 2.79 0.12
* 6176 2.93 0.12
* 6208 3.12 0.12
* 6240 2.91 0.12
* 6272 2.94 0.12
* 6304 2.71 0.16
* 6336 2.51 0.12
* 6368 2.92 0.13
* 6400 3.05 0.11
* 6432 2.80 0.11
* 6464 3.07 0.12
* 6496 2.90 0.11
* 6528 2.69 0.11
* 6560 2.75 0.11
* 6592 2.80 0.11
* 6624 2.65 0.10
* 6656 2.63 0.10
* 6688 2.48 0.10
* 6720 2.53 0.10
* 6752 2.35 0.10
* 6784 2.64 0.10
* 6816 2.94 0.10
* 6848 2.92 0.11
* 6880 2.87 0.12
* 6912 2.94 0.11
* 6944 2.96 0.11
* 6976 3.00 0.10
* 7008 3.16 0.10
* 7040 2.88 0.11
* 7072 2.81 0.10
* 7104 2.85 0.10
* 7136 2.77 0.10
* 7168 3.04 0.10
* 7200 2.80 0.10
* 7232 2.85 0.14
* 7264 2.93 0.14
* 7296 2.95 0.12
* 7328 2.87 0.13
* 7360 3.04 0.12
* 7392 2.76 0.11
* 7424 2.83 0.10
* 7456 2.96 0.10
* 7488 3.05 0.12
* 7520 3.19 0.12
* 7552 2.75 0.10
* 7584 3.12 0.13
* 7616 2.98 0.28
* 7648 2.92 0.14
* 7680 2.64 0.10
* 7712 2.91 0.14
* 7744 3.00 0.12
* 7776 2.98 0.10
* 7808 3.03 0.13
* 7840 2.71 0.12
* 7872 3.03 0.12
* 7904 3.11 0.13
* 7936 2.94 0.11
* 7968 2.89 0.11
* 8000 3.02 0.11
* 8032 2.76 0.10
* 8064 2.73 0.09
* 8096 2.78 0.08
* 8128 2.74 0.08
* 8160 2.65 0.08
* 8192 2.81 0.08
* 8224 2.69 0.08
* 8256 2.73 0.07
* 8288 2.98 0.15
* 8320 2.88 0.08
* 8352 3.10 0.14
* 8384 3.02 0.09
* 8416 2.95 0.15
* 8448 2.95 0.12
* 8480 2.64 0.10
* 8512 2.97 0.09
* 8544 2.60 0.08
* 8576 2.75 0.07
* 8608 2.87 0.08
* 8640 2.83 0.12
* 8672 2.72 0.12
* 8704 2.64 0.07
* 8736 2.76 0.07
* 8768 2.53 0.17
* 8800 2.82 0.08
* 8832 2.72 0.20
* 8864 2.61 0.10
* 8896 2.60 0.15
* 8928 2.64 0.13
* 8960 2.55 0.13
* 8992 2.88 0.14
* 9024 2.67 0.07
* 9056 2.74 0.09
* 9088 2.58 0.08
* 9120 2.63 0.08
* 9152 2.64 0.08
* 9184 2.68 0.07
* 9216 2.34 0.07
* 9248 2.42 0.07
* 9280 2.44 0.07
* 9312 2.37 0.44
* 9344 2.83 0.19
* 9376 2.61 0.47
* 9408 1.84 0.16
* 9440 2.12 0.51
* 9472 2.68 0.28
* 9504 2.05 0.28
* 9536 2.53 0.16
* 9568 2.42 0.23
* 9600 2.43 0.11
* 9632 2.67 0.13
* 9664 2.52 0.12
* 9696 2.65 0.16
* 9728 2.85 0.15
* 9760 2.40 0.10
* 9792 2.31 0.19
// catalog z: 0.30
